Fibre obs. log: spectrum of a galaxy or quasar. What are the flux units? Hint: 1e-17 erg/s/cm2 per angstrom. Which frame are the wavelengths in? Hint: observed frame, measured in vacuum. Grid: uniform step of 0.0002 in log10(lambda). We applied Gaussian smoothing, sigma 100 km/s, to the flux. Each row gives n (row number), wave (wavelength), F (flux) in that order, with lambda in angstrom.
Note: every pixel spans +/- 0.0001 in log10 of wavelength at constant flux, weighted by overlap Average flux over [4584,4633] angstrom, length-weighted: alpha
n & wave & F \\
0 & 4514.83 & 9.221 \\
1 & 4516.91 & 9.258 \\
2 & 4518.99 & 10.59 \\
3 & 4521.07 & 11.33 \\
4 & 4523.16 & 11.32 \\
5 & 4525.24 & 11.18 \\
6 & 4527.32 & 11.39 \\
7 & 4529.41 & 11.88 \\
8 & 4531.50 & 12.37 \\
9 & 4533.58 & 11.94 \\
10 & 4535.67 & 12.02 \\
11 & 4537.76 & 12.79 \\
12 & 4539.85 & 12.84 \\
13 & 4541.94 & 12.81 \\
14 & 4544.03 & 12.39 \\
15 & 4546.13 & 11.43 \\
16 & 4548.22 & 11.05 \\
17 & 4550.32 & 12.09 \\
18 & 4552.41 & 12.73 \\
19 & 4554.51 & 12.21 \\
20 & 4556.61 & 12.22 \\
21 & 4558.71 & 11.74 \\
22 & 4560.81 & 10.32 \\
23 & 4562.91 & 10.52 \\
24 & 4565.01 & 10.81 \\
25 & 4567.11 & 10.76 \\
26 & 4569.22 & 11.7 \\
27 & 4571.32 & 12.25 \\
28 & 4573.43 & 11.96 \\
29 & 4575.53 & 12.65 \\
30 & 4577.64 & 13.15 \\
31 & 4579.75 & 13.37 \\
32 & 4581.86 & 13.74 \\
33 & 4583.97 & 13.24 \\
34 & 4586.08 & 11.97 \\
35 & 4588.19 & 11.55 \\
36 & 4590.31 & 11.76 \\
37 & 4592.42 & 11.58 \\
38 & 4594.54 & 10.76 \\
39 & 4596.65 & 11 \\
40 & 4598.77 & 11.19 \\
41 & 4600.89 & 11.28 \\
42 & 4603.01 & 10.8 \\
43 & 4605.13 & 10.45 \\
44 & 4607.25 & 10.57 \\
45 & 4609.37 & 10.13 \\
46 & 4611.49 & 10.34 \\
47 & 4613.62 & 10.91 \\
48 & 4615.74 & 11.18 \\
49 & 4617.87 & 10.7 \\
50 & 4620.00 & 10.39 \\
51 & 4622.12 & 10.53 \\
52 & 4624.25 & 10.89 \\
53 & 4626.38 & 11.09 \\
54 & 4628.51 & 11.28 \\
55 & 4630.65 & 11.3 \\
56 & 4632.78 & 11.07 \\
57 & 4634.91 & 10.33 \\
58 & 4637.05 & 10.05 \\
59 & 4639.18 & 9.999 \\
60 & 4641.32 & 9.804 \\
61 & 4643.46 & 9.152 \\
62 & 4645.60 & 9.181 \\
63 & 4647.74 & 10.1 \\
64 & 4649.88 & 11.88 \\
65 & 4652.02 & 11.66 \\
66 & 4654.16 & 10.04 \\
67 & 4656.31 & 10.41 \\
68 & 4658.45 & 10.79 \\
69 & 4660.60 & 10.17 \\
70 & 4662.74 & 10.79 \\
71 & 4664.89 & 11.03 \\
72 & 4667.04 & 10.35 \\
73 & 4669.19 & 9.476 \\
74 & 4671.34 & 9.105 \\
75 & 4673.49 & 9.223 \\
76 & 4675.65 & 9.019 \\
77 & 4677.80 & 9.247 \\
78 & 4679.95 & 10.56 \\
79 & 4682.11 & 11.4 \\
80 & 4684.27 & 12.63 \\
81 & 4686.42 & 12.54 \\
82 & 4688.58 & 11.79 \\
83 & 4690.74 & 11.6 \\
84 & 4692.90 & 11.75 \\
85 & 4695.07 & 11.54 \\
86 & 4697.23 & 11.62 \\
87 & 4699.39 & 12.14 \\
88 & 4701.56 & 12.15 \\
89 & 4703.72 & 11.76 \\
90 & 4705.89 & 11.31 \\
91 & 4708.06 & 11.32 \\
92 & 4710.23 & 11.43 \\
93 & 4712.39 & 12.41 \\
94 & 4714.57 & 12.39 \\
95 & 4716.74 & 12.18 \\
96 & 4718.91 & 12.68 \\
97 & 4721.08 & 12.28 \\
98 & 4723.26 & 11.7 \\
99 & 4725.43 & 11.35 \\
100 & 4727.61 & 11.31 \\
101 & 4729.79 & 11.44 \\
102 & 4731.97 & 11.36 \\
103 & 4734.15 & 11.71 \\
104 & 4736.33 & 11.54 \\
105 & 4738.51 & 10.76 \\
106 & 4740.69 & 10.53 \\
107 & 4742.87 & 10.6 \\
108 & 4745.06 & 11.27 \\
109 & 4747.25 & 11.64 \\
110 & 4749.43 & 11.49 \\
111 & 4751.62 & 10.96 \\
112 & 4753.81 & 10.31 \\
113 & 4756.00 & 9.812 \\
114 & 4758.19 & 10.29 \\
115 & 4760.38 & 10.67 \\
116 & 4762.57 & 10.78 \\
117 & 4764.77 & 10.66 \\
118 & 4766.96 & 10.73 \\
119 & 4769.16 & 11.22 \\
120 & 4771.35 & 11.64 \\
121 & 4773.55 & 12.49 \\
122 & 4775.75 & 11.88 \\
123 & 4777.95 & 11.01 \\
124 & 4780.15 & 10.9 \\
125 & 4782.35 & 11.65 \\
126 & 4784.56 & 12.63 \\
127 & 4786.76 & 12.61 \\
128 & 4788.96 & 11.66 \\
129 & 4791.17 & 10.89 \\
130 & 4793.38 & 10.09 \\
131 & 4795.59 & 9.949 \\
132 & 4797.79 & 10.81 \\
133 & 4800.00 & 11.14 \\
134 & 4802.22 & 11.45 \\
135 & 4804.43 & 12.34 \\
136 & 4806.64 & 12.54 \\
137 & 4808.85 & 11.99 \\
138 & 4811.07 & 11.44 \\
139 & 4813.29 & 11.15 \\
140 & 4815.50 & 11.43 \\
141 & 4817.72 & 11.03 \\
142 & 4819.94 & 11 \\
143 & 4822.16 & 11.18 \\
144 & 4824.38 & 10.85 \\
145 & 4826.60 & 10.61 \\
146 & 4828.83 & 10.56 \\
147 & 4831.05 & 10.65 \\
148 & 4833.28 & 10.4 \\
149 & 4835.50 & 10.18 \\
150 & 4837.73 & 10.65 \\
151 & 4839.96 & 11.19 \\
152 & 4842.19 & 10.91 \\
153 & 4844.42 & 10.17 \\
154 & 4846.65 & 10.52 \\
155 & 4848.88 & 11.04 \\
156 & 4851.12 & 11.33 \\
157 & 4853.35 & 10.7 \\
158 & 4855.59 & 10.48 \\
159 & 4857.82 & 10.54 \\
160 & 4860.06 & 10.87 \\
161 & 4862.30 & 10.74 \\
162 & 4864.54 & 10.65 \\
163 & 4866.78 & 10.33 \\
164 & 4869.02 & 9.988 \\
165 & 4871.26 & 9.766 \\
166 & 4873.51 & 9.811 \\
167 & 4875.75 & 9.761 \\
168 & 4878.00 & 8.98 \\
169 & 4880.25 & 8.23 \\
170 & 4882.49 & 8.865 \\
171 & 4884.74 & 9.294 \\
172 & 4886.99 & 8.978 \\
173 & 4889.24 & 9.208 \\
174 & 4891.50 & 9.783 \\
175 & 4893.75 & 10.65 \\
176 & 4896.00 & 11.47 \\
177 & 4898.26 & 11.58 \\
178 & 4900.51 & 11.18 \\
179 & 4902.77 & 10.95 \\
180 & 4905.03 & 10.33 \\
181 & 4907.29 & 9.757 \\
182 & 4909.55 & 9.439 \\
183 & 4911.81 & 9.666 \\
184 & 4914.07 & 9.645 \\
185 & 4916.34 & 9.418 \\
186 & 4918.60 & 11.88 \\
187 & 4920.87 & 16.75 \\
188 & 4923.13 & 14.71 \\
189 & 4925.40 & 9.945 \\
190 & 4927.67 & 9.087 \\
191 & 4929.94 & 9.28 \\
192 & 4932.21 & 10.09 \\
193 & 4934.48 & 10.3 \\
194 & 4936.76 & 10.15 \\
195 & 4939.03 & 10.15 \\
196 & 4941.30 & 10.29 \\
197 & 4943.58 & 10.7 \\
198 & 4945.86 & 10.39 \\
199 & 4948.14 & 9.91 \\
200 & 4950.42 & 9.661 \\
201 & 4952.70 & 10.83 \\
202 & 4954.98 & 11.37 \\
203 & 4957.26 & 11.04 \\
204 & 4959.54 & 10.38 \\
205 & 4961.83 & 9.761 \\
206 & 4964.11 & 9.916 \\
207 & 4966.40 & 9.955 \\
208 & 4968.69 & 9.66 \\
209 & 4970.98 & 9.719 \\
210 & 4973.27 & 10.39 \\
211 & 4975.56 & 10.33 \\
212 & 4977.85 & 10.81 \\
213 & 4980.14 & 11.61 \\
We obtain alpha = 11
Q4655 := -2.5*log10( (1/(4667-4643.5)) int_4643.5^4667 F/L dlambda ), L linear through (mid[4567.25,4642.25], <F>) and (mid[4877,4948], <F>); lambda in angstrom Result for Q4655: 0.06 mag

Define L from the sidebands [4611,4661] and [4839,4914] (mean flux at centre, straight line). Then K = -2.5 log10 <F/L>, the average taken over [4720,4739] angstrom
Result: -0.11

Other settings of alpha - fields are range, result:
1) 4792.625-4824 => 11.3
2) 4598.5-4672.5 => 10.5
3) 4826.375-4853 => 10.7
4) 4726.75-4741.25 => 11.3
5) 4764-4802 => 11.3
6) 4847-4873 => 10.6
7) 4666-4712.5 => 11.1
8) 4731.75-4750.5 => 11.2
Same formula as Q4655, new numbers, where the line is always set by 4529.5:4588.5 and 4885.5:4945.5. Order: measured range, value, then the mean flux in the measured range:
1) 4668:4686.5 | 0.13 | 10.2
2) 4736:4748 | 0.03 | 11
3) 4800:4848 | -0.01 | 11.1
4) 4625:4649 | 0.14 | 10.3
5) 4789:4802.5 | 0.03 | 10.7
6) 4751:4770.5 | 0.06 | 10.6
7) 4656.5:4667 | 0.10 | 10.6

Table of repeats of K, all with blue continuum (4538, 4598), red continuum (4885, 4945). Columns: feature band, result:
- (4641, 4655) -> 0.13 mag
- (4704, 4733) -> -0.04 mag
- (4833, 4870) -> 0.02 mag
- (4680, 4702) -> -0.03 mag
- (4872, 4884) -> 0.17 mag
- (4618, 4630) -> 0.09 mag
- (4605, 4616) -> 0.12 mag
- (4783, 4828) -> -0.03 mag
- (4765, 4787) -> -0.05 mag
